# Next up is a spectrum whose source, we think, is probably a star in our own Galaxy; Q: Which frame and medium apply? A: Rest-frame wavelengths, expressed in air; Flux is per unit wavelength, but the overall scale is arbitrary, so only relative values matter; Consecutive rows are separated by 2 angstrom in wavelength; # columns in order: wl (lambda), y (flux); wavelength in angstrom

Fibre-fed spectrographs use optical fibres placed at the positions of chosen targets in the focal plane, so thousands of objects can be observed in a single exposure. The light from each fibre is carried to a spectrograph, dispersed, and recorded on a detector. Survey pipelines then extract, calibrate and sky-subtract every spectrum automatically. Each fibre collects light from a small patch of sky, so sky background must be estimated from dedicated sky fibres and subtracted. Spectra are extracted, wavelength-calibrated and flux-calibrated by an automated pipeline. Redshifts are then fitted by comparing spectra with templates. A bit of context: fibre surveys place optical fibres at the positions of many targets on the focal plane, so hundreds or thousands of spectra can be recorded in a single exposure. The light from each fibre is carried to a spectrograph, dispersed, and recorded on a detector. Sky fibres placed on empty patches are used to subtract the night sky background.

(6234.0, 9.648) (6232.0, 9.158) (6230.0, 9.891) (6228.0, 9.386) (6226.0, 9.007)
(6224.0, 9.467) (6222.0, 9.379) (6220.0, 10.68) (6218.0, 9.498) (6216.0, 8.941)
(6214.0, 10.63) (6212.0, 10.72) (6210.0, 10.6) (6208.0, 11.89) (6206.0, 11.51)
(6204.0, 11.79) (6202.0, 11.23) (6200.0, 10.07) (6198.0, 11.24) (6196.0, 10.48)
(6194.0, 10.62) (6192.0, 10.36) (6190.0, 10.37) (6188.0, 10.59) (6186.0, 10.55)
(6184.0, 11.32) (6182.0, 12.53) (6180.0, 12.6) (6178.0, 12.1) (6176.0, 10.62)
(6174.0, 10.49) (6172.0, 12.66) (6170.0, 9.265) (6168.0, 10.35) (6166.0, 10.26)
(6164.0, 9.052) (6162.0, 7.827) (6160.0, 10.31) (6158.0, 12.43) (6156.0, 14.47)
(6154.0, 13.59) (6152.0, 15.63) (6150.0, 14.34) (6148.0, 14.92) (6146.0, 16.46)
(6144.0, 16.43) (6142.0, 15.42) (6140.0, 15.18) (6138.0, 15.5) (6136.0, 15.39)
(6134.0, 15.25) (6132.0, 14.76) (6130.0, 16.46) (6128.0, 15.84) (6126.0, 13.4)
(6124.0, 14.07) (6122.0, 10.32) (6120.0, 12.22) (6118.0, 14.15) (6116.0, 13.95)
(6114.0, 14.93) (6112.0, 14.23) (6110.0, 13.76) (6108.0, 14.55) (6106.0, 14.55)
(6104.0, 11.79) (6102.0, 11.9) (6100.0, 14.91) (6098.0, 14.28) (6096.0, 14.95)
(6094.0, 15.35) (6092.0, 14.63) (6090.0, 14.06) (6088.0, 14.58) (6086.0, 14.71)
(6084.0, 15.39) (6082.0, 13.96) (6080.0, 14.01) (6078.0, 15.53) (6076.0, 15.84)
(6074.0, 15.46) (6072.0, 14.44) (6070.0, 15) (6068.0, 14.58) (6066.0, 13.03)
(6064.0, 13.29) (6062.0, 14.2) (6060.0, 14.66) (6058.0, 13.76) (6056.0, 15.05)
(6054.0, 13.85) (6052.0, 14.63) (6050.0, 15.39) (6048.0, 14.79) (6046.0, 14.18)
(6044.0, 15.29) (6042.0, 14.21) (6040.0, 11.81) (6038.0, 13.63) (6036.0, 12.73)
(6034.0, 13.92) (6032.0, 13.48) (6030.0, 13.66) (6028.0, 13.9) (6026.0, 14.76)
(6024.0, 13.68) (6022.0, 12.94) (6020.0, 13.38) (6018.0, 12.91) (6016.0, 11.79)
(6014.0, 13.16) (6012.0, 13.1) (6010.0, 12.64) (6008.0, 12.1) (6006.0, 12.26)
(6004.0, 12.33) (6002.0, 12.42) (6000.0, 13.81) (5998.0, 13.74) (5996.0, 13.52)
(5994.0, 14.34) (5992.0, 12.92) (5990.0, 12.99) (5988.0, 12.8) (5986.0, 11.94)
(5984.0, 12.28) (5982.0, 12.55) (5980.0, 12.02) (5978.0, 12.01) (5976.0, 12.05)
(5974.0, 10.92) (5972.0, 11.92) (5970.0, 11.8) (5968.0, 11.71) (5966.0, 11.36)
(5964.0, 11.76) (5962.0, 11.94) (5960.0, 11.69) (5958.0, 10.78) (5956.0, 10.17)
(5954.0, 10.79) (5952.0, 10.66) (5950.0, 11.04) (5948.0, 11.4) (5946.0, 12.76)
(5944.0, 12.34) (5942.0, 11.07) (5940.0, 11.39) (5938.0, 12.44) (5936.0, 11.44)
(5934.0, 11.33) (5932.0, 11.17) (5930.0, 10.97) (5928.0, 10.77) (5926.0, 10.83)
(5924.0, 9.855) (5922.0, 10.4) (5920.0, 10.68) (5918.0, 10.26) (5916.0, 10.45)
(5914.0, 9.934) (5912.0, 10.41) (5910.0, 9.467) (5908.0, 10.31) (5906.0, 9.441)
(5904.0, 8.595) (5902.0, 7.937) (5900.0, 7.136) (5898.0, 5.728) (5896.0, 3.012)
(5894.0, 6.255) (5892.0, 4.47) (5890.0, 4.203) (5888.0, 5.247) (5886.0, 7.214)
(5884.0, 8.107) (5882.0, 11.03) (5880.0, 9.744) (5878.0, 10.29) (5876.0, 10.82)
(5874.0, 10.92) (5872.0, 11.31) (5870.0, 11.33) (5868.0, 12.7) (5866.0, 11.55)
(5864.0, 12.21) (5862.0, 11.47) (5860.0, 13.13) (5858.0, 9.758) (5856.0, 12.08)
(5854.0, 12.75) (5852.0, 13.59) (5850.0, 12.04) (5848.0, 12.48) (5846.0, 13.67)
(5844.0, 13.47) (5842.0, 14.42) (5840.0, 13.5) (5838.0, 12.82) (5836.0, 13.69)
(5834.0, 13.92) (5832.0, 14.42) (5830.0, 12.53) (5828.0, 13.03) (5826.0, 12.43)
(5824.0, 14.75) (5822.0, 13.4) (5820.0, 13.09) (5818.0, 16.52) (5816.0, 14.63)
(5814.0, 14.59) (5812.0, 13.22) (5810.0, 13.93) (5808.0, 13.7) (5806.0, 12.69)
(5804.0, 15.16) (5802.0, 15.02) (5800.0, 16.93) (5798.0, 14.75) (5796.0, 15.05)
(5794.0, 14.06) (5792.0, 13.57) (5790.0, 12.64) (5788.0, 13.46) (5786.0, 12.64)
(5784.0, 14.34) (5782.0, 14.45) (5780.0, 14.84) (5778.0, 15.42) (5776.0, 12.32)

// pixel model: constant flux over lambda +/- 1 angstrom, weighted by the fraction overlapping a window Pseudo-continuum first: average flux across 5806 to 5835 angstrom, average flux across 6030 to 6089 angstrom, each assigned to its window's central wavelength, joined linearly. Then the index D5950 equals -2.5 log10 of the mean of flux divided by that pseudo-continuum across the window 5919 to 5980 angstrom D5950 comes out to 0.24 mag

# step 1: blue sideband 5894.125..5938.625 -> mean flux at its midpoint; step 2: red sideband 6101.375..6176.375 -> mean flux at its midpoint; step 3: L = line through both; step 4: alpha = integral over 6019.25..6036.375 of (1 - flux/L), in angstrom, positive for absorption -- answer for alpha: -3.2 angstrom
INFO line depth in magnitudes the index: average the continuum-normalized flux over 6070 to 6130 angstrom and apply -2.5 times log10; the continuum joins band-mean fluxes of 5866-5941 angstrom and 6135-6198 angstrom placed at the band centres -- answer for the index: -0.226 mag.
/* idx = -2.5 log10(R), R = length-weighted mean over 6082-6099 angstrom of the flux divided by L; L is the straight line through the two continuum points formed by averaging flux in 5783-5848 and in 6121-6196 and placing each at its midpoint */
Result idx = -0.14 mag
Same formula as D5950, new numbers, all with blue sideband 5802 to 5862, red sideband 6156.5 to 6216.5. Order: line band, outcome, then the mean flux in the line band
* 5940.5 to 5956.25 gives 0.11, 11.3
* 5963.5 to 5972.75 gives 0.07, 11.7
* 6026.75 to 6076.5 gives -0.20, 14.2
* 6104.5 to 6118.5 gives -0.24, 14.2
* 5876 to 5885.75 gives 0.32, 9.7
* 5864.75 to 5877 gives 0.15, 11.5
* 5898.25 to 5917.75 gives 0.36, 9.2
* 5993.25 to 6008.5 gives -0.08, 13.1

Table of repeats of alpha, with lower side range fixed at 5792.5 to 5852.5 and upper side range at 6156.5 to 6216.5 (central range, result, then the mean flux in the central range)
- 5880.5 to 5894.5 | 6.91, 6.77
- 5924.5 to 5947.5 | 2.64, 11.5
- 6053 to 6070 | -3.18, 14.1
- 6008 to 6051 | -4.95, 13.6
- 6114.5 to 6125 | -1.51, 13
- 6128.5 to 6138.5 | -3.74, 15.5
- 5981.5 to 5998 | -0.64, 13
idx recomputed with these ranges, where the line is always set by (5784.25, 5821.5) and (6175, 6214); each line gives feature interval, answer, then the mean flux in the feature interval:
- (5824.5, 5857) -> 0.06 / 13.2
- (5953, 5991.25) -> 0.10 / 11.8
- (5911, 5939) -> 0.22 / 10.8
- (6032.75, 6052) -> -0.14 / 14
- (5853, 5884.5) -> 0.21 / 11.2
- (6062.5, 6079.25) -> -0.21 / 14.6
